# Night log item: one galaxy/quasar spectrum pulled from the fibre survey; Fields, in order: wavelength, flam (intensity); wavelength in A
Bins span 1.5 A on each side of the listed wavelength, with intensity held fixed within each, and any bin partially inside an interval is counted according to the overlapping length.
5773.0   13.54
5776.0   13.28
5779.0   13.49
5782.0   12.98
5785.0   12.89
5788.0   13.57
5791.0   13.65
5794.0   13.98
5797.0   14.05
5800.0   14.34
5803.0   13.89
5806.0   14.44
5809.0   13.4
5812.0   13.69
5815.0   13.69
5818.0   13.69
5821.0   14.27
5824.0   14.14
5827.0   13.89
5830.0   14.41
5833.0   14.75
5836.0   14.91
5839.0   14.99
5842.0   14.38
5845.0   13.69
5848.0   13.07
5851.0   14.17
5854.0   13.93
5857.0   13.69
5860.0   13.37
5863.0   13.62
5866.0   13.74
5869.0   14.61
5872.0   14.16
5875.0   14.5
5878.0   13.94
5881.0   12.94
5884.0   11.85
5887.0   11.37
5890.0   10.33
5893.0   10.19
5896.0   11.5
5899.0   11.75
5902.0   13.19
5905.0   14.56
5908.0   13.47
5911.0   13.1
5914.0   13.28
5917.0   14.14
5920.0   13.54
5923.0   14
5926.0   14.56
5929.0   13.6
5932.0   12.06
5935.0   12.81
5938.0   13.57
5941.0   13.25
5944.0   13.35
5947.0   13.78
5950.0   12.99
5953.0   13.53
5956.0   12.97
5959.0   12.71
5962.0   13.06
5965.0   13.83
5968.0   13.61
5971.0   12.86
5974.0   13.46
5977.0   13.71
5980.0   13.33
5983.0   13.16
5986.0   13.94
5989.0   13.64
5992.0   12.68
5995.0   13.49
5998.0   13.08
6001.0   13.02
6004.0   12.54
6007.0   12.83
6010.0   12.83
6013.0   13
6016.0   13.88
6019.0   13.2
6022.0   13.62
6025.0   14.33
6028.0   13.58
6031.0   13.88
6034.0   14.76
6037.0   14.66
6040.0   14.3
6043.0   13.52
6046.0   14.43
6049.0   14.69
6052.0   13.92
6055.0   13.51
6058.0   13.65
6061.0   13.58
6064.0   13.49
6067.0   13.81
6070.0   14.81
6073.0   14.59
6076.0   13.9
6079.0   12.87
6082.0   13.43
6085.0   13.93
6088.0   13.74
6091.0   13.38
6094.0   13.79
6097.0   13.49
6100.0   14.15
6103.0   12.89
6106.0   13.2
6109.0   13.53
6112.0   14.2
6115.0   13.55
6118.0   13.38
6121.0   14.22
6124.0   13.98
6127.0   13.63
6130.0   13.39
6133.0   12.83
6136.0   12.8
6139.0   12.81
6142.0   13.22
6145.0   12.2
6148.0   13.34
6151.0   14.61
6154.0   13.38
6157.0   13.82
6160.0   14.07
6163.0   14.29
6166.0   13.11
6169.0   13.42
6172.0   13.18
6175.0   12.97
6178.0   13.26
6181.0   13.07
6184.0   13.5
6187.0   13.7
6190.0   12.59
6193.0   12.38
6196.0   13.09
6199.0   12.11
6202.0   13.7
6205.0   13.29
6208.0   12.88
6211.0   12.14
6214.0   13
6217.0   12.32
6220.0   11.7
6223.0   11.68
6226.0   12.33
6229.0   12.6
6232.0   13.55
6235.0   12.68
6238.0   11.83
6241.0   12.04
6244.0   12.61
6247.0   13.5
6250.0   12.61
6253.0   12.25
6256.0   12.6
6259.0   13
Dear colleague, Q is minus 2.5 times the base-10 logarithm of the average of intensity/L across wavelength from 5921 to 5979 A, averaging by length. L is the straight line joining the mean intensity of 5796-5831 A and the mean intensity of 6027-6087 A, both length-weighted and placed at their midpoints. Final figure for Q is 0.05 mag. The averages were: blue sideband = 14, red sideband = 14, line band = 13.4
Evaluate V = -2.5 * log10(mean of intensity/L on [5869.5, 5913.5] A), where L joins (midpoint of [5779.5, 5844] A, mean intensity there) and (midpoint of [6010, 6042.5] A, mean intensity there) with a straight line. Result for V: 0.102 mag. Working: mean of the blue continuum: 14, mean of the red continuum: 13.9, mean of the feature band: 12.7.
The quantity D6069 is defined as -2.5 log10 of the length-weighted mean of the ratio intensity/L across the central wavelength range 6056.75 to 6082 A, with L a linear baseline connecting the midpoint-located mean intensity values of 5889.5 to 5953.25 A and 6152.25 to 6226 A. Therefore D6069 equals -0.06 mag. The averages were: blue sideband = 13.1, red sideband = 13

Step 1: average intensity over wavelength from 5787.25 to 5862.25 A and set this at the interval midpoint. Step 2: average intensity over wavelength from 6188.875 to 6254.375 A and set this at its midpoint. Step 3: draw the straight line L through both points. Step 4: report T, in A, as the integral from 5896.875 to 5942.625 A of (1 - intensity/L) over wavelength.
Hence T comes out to 1.0 A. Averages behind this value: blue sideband 14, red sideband 12.6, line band 13.4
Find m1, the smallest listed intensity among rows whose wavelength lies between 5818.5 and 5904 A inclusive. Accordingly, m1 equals 10.19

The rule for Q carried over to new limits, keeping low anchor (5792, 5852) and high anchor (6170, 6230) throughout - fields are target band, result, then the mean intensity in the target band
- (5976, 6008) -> 0.02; 13.2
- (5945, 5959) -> 0.03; 13.3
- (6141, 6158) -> -0.04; 13.4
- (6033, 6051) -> -0.08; 14.4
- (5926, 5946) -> 0.04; 13.2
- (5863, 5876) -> -0.02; 14.2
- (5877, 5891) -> 0.15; 12.1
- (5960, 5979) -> 0.01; 13.4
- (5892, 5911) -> 0.10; 12.6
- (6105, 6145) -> -0.03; 13.4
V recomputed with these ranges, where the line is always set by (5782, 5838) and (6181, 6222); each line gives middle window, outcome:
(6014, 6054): -0.06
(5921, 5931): -0.02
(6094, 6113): -0.04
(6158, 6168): -0.07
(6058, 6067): -0.03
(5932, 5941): 0.05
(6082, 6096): -0.04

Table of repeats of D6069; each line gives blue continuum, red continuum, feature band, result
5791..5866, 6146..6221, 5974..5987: 0.01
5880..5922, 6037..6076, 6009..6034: 0.01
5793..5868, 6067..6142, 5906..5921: 0.03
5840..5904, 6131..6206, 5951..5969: -0.01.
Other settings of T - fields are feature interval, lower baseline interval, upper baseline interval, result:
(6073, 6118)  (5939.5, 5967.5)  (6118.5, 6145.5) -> -1.10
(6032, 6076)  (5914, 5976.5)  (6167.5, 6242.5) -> -3.31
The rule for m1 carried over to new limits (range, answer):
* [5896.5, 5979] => 11.75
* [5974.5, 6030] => 12.54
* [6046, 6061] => 13.51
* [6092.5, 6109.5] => 12.89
